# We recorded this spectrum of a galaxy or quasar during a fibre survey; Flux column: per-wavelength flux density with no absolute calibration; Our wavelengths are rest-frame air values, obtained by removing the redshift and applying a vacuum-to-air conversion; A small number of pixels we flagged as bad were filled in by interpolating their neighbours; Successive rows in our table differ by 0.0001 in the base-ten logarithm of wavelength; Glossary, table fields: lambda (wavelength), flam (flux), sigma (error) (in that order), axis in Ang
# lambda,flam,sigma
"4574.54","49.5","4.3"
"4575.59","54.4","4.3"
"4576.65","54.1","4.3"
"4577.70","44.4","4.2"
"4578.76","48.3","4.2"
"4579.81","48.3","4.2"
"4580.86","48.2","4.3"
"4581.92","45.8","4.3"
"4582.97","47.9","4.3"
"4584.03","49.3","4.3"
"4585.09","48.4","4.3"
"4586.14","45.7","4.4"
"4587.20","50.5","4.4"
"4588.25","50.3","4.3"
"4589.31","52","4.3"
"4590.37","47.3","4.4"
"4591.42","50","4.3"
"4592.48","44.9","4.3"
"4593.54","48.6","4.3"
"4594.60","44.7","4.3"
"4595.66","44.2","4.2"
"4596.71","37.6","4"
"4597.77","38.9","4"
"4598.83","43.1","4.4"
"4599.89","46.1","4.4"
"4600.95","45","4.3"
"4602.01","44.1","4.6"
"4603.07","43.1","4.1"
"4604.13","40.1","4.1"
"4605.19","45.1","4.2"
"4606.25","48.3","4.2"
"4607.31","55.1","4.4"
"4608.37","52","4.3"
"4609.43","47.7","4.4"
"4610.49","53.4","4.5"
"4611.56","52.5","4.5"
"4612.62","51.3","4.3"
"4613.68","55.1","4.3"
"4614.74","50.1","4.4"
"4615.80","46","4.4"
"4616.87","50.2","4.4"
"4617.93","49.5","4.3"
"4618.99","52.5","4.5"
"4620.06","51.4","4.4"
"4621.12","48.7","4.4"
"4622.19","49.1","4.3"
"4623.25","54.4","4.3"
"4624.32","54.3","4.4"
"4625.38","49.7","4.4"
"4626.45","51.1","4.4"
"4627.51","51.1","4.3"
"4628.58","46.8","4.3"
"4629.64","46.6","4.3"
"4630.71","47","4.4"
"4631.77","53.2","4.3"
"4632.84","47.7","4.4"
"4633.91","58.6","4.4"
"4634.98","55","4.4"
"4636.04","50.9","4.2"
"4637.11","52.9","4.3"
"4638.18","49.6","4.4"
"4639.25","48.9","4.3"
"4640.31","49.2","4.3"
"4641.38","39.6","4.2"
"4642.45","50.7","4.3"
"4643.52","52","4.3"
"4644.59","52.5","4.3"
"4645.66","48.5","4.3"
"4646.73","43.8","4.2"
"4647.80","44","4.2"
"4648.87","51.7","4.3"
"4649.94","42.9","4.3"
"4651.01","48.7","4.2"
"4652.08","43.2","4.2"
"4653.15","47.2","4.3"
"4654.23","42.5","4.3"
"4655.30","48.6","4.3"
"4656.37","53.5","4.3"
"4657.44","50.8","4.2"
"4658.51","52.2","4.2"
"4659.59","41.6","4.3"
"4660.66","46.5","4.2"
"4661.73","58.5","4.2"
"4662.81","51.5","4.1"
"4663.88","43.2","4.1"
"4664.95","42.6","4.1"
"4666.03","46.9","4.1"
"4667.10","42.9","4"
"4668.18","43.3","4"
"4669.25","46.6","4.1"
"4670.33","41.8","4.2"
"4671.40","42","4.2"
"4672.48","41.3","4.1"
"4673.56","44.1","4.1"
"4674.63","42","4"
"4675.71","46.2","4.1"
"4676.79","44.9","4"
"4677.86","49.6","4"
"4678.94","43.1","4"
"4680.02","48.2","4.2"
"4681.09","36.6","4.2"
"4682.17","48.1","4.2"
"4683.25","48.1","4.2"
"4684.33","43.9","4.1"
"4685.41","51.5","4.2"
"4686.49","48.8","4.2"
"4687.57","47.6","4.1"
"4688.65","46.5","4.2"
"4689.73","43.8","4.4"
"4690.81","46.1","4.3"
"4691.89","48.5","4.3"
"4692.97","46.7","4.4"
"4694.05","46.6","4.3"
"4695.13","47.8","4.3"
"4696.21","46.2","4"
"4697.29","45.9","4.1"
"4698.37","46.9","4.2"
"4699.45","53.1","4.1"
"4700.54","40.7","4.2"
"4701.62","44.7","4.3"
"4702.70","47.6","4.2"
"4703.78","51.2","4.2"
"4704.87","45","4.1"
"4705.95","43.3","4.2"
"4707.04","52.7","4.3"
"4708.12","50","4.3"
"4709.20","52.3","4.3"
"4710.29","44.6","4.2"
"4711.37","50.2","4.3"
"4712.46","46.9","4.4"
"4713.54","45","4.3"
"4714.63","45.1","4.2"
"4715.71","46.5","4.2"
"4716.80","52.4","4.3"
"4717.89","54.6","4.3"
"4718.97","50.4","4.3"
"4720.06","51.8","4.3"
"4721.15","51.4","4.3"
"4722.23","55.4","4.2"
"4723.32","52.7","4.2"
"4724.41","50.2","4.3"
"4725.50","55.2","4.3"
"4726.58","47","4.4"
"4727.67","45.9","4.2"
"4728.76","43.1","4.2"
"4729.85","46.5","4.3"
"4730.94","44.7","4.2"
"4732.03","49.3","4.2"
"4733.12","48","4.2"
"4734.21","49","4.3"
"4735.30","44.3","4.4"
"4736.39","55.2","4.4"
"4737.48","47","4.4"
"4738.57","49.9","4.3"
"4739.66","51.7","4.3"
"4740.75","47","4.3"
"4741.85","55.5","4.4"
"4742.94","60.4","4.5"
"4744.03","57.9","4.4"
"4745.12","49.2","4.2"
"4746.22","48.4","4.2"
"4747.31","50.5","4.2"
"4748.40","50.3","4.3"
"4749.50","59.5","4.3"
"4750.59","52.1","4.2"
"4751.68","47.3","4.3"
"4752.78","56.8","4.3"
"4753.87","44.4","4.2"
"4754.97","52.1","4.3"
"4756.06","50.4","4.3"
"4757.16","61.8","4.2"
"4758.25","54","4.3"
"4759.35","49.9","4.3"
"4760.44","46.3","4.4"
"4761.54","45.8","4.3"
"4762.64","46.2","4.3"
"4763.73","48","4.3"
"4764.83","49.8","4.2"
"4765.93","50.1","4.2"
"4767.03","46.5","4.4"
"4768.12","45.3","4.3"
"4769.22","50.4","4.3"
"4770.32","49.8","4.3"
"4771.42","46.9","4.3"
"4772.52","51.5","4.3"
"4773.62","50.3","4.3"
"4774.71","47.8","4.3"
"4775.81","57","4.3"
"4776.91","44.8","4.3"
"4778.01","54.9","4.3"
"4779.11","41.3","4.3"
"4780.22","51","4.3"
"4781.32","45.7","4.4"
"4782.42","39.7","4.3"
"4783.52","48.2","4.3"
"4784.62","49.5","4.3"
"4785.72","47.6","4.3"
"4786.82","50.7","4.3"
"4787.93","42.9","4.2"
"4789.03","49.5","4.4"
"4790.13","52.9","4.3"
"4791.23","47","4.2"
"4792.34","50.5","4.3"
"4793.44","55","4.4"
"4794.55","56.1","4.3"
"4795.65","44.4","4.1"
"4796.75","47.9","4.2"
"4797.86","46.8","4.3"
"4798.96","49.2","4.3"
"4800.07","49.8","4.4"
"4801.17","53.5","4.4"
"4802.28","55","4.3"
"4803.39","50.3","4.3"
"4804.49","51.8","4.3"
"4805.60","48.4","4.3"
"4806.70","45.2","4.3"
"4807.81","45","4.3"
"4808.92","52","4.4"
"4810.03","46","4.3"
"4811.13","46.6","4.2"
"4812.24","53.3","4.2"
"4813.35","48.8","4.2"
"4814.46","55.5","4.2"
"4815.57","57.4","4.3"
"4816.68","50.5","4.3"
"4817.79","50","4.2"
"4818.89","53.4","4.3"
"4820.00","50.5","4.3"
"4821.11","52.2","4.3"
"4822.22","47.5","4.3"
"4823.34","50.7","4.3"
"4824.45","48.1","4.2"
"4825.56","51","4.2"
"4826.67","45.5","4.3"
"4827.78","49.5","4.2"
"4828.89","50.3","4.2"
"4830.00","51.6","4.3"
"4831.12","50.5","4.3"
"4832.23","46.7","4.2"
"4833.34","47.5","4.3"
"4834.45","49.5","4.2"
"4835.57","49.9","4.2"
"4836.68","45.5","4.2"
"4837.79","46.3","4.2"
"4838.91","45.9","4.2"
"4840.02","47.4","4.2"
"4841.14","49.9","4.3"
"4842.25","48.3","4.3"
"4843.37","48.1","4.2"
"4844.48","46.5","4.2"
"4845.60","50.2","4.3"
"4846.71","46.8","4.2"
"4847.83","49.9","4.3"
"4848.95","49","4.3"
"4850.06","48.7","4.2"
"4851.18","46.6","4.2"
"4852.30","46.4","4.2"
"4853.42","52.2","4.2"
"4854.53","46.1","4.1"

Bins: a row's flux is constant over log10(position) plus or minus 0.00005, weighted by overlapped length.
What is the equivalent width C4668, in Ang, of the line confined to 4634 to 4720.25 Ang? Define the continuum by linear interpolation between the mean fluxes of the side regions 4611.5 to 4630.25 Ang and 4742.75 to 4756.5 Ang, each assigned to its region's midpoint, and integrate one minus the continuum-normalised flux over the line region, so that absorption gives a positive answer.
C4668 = 6.5 Ang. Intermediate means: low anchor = 50.5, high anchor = 52.1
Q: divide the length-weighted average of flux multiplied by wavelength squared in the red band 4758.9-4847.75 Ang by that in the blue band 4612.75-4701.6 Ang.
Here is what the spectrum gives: 1.1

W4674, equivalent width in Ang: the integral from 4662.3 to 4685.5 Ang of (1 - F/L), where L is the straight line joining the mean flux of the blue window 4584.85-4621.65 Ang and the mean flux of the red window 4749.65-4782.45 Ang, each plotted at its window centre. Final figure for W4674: 1.8 Ang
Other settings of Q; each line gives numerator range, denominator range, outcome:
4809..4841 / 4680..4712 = 1.11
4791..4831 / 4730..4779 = 1.02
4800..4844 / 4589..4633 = 1.12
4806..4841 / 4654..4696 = 1.13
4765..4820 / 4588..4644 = 1.09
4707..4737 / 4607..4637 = 1.01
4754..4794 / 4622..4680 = 1.08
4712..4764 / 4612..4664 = 1.06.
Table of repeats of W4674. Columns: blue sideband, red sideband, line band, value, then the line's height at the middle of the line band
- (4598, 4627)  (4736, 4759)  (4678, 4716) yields 3.2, 51.2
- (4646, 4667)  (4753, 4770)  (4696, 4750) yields -0.8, 48.7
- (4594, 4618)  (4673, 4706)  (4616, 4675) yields -2.0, 46.7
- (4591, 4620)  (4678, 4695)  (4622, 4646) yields -1.7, 47.1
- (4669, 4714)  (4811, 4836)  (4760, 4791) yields 0.4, 48.9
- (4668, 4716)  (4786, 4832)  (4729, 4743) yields -0.5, 47.7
